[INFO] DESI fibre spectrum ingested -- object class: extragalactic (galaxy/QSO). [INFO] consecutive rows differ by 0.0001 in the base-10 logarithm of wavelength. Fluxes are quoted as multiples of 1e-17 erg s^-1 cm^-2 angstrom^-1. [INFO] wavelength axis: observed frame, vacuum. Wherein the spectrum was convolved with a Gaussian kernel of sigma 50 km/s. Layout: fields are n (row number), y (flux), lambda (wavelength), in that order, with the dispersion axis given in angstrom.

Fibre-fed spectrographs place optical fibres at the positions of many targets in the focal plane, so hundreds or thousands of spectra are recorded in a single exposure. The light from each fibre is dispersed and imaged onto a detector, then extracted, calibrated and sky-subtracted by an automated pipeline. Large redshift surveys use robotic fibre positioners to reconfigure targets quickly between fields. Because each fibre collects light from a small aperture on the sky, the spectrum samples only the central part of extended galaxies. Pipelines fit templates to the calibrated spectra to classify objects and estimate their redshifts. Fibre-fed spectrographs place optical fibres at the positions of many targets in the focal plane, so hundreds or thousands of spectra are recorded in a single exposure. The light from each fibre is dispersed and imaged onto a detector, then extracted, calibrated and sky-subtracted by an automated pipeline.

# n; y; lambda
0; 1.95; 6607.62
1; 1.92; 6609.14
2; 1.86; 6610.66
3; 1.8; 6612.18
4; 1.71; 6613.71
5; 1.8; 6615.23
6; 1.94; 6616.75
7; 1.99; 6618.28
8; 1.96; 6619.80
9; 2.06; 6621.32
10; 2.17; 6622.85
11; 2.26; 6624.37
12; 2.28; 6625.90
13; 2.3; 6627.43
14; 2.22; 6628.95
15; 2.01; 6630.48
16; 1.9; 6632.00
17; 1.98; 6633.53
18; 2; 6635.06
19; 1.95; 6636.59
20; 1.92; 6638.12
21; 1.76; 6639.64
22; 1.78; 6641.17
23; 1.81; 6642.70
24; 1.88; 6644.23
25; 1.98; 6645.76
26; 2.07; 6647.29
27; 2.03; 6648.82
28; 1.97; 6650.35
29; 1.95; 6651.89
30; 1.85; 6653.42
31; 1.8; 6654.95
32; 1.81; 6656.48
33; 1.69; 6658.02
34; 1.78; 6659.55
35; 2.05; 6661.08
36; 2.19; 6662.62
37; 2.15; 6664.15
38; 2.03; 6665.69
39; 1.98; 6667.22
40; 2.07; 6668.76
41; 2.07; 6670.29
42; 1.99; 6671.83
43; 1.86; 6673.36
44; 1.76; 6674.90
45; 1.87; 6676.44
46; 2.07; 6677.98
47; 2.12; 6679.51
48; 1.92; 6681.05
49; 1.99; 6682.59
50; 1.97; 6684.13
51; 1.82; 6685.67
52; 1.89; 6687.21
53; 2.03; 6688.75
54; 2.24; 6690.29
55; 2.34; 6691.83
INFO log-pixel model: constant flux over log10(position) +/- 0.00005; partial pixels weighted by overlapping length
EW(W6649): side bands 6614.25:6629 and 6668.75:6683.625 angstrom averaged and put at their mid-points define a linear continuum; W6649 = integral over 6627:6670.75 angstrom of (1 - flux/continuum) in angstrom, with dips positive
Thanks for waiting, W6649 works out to 1.4 angstrom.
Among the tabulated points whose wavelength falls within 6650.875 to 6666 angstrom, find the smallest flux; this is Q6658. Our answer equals 1.69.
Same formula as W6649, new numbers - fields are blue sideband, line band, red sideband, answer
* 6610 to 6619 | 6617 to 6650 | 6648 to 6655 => -2.1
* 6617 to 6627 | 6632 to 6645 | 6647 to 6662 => 0.8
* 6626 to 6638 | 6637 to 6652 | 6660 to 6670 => 1.1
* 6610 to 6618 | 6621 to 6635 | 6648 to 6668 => -2.0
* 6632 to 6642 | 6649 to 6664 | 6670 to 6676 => -0.1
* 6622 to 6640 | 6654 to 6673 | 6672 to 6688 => 0.1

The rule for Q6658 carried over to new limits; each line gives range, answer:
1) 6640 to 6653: 1.78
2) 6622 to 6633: 1.9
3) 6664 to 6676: 1.76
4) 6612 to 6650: 1.71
